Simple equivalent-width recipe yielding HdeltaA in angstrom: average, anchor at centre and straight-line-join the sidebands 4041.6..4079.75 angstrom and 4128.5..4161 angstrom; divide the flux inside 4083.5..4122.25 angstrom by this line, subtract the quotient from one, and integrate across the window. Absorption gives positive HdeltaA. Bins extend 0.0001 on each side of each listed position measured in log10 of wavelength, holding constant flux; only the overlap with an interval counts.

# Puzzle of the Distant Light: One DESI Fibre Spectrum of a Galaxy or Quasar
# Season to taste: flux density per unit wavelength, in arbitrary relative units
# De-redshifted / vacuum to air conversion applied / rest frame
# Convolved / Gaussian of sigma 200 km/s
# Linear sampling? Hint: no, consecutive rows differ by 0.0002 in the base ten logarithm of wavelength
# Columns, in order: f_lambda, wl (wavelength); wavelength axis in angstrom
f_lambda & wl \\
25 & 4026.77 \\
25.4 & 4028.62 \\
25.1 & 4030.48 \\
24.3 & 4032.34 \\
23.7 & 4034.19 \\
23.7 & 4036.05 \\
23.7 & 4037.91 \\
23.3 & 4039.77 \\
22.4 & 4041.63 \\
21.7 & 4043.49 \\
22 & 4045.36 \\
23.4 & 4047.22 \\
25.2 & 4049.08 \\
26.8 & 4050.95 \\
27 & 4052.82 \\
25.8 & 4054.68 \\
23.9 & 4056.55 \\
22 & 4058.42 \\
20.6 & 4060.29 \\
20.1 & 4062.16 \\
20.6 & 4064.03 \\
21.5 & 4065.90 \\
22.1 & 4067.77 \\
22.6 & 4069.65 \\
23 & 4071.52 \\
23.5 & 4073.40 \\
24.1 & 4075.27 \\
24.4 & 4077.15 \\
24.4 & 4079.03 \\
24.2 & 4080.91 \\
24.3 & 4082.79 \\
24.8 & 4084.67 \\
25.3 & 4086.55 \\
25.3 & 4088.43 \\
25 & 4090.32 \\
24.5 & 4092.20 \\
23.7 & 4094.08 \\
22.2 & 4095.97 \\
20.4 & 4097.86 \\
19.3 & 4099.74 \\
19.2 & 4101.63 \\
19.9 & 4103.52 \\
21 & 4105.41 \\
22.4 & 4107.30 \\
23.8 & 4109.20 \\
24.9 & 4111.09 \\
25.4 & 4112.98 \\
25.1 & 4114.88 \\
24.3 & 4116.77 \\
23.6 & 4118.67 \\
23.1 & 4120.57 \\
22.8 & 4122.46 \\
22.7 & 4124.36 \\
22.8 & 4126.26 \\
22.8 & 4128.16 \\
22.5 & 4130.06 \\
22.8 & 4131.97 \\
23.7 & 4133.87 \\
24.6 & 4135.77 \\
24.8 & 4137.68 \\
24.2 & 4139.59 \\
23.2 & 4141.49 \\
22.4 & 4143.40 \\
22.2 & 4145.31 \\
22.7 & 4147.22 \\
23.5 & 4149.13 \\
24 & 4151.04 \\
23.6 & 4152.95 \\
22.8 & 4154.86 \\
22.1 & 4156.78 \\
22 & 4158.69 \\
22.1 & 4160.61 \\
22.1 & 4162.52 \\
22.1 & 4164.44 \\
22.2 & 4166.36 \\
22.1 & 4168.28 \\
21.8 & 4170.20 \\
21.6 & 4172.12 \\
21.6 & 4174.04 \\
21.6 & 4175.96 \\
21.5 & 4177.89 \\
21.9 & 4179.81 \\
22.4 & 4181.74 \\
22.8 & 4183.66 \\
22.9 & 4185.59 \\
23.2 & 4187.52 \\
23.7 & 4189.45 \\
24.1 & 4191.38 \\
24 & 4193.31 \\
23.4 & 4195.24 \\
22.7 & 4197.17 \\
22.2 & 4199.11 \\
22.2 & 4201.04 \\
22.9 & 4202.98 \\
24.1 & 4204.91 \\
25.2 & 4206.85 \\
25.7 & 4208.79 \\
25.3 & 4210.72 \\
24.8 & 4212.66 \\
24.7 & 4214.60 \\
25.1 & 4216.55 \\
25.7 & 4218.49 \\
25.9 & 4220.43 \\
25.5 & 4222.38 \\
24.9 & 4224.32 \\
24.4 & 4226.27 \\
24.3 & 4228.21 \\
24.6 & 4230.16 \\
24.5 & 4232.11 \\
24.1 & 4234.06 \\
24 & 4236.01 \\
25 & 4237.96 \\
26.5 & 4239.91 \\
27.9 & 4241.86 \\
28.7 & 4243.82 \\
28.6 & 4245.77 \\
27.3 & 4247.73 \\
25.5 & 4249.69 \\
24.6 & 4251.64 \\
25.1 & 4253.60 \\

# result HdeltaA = 0.0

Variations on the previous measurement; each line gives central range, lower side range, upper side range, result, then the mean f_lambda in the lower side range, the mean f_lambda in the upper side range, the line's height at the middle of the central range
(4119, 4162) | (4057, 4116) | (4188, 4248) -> 1.2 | 22.9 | 24.9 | 23.7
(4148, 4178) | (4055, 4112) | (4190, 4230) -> 1.8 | 22.8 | 24.4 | 23.8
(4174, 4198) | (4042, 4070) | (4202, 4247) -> 1.9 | 23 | 25.3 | 24.8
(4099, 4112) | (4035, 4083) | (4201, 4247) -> 1.3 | 23.3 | 25.3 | 23.9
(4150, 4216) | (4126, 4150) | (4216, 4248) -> 3.8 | 23.3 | 25.7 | 24.4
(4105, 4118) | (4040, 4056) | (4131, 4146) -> -0.1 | 24.2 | 23.5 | 23.7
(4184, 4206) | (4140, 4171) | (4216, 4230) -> 0.8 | 22.6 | 25.1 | 24.1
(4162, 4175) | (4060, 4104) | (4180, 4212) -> 0.8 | 22.8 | 23.5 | 23.3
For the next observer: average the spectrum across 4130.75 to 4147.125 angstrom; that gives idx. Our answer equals 23.4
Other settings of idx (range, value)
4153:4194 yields 22.4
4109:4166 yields 23.3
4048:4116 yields 23.3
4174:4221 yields 23.6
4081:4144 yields 23.3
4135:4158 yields 23.3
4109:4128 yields 23.8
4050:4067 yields 23.1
